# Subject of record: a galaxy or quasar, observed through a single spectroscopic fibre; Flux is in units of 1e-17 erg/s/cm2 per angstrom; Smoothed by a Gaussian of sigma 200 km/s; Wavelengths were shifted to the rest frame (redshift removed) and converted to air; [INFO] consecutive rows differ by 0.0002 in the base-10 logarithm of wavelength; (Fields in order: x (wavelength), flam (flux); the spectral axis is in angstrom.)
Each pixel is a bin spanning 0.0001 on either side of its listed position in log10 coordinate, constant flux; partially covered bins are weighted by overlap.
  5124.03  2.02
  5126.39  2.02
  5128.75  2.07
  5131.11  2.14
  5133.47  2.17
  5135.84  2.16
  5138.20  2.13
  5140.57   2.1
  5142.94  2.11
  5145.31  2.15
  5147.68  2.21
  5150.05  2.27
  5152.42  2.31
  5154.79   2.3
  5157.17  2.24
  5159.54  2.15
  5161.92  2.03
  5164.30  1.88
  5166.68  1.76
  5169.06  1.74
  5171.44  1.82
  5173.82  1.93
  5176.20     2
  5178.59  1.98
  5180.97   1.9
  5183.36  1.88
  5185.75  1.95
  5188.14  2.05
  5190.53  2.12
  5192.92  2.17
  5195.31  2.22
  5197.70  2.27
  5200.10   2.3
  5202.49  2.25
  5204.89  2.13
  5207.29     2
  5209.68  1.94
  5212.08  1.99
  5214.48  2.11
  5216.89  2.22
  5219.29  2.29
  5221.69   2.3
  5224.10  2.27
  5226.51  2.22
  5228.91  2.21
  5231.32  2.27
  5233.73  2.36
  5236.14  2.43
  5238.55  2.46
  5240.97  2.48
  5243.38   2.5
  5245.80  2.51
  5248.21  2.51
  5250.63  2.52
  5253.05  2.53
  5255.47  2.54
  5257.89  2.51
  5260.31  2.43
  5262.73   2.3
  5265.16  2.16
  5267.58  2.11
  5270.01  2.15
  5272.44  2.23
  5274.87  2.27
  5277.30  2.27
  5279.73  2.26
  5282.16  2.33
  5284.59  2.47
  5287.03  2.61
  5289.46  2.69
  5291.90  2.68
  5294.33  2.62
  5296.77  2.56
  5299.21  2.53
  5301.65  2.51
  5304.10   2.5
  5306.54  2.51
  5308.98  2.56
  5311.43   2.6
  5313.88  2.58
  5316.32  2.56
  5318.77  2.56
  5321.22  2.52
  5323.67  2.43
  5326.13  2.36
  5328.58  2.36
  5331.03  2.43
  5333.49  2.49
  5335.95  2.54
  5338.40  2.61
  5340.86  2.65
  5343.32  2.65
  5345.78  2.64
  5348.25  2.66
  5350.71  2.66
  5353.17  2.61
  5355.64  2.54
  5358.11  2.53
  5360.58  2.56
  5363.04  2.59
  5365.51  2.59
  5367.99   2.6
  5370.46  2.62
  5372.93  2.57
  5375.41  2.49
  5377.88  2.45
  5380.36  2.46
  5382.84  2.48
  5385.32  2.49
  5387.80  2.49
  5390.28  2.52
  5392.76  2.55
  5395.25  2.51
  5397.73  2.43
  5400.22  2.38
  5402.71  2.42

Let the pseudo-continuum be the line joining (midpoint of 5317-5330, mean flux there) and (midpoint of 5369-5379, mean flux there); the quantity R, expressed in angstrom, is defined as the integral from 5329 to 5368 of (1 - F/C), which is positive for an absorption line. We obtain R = -1.35 angstrom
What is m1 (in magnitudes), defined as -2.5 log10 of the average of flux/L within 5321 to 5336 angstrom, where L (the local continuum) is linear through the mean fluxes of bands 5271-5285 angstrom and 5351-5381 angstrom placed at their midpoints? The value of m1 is 0.00 mag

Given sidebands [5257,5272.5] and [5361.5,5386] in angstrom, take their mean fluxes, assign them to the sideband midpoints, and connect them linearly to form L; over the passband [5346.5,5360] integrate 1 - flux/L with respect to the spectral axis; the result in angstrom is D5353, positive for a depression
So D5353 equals -0.6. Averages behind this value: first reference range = 2.27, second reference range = 2.54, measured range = 2.6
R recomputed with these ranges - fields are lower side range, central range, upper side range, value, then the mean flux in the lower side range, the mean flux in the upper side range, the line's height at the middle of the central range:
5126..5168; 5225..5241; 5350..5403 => -0.44 angstrom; 2.12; 2.52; 2.27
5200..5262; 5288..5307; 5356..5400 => -1.32 angstrom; 2.32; 2.52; 2.41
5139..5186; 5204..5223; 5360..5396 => 0.28 angstrom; 2.04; 2.53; 2.15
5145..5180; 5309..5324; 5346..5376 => -0.50 angstrom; 2.05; 2.59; 2.47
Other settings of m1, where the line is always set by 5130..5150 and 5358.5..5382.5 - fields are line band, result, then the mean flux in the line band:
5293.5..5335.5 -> -0.026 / 2.51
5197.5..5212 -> 0.067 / 2.13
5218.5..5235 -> 0.012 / 2.27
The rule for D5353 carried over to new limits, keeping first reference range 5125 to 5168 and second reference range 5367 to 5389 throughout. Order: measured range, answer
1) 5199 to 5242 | 0.3 angstrom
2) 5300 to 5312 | -0.7 angstrom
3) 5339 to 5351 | -0.9 angstrom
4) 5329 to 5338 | -0.2 angstrom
